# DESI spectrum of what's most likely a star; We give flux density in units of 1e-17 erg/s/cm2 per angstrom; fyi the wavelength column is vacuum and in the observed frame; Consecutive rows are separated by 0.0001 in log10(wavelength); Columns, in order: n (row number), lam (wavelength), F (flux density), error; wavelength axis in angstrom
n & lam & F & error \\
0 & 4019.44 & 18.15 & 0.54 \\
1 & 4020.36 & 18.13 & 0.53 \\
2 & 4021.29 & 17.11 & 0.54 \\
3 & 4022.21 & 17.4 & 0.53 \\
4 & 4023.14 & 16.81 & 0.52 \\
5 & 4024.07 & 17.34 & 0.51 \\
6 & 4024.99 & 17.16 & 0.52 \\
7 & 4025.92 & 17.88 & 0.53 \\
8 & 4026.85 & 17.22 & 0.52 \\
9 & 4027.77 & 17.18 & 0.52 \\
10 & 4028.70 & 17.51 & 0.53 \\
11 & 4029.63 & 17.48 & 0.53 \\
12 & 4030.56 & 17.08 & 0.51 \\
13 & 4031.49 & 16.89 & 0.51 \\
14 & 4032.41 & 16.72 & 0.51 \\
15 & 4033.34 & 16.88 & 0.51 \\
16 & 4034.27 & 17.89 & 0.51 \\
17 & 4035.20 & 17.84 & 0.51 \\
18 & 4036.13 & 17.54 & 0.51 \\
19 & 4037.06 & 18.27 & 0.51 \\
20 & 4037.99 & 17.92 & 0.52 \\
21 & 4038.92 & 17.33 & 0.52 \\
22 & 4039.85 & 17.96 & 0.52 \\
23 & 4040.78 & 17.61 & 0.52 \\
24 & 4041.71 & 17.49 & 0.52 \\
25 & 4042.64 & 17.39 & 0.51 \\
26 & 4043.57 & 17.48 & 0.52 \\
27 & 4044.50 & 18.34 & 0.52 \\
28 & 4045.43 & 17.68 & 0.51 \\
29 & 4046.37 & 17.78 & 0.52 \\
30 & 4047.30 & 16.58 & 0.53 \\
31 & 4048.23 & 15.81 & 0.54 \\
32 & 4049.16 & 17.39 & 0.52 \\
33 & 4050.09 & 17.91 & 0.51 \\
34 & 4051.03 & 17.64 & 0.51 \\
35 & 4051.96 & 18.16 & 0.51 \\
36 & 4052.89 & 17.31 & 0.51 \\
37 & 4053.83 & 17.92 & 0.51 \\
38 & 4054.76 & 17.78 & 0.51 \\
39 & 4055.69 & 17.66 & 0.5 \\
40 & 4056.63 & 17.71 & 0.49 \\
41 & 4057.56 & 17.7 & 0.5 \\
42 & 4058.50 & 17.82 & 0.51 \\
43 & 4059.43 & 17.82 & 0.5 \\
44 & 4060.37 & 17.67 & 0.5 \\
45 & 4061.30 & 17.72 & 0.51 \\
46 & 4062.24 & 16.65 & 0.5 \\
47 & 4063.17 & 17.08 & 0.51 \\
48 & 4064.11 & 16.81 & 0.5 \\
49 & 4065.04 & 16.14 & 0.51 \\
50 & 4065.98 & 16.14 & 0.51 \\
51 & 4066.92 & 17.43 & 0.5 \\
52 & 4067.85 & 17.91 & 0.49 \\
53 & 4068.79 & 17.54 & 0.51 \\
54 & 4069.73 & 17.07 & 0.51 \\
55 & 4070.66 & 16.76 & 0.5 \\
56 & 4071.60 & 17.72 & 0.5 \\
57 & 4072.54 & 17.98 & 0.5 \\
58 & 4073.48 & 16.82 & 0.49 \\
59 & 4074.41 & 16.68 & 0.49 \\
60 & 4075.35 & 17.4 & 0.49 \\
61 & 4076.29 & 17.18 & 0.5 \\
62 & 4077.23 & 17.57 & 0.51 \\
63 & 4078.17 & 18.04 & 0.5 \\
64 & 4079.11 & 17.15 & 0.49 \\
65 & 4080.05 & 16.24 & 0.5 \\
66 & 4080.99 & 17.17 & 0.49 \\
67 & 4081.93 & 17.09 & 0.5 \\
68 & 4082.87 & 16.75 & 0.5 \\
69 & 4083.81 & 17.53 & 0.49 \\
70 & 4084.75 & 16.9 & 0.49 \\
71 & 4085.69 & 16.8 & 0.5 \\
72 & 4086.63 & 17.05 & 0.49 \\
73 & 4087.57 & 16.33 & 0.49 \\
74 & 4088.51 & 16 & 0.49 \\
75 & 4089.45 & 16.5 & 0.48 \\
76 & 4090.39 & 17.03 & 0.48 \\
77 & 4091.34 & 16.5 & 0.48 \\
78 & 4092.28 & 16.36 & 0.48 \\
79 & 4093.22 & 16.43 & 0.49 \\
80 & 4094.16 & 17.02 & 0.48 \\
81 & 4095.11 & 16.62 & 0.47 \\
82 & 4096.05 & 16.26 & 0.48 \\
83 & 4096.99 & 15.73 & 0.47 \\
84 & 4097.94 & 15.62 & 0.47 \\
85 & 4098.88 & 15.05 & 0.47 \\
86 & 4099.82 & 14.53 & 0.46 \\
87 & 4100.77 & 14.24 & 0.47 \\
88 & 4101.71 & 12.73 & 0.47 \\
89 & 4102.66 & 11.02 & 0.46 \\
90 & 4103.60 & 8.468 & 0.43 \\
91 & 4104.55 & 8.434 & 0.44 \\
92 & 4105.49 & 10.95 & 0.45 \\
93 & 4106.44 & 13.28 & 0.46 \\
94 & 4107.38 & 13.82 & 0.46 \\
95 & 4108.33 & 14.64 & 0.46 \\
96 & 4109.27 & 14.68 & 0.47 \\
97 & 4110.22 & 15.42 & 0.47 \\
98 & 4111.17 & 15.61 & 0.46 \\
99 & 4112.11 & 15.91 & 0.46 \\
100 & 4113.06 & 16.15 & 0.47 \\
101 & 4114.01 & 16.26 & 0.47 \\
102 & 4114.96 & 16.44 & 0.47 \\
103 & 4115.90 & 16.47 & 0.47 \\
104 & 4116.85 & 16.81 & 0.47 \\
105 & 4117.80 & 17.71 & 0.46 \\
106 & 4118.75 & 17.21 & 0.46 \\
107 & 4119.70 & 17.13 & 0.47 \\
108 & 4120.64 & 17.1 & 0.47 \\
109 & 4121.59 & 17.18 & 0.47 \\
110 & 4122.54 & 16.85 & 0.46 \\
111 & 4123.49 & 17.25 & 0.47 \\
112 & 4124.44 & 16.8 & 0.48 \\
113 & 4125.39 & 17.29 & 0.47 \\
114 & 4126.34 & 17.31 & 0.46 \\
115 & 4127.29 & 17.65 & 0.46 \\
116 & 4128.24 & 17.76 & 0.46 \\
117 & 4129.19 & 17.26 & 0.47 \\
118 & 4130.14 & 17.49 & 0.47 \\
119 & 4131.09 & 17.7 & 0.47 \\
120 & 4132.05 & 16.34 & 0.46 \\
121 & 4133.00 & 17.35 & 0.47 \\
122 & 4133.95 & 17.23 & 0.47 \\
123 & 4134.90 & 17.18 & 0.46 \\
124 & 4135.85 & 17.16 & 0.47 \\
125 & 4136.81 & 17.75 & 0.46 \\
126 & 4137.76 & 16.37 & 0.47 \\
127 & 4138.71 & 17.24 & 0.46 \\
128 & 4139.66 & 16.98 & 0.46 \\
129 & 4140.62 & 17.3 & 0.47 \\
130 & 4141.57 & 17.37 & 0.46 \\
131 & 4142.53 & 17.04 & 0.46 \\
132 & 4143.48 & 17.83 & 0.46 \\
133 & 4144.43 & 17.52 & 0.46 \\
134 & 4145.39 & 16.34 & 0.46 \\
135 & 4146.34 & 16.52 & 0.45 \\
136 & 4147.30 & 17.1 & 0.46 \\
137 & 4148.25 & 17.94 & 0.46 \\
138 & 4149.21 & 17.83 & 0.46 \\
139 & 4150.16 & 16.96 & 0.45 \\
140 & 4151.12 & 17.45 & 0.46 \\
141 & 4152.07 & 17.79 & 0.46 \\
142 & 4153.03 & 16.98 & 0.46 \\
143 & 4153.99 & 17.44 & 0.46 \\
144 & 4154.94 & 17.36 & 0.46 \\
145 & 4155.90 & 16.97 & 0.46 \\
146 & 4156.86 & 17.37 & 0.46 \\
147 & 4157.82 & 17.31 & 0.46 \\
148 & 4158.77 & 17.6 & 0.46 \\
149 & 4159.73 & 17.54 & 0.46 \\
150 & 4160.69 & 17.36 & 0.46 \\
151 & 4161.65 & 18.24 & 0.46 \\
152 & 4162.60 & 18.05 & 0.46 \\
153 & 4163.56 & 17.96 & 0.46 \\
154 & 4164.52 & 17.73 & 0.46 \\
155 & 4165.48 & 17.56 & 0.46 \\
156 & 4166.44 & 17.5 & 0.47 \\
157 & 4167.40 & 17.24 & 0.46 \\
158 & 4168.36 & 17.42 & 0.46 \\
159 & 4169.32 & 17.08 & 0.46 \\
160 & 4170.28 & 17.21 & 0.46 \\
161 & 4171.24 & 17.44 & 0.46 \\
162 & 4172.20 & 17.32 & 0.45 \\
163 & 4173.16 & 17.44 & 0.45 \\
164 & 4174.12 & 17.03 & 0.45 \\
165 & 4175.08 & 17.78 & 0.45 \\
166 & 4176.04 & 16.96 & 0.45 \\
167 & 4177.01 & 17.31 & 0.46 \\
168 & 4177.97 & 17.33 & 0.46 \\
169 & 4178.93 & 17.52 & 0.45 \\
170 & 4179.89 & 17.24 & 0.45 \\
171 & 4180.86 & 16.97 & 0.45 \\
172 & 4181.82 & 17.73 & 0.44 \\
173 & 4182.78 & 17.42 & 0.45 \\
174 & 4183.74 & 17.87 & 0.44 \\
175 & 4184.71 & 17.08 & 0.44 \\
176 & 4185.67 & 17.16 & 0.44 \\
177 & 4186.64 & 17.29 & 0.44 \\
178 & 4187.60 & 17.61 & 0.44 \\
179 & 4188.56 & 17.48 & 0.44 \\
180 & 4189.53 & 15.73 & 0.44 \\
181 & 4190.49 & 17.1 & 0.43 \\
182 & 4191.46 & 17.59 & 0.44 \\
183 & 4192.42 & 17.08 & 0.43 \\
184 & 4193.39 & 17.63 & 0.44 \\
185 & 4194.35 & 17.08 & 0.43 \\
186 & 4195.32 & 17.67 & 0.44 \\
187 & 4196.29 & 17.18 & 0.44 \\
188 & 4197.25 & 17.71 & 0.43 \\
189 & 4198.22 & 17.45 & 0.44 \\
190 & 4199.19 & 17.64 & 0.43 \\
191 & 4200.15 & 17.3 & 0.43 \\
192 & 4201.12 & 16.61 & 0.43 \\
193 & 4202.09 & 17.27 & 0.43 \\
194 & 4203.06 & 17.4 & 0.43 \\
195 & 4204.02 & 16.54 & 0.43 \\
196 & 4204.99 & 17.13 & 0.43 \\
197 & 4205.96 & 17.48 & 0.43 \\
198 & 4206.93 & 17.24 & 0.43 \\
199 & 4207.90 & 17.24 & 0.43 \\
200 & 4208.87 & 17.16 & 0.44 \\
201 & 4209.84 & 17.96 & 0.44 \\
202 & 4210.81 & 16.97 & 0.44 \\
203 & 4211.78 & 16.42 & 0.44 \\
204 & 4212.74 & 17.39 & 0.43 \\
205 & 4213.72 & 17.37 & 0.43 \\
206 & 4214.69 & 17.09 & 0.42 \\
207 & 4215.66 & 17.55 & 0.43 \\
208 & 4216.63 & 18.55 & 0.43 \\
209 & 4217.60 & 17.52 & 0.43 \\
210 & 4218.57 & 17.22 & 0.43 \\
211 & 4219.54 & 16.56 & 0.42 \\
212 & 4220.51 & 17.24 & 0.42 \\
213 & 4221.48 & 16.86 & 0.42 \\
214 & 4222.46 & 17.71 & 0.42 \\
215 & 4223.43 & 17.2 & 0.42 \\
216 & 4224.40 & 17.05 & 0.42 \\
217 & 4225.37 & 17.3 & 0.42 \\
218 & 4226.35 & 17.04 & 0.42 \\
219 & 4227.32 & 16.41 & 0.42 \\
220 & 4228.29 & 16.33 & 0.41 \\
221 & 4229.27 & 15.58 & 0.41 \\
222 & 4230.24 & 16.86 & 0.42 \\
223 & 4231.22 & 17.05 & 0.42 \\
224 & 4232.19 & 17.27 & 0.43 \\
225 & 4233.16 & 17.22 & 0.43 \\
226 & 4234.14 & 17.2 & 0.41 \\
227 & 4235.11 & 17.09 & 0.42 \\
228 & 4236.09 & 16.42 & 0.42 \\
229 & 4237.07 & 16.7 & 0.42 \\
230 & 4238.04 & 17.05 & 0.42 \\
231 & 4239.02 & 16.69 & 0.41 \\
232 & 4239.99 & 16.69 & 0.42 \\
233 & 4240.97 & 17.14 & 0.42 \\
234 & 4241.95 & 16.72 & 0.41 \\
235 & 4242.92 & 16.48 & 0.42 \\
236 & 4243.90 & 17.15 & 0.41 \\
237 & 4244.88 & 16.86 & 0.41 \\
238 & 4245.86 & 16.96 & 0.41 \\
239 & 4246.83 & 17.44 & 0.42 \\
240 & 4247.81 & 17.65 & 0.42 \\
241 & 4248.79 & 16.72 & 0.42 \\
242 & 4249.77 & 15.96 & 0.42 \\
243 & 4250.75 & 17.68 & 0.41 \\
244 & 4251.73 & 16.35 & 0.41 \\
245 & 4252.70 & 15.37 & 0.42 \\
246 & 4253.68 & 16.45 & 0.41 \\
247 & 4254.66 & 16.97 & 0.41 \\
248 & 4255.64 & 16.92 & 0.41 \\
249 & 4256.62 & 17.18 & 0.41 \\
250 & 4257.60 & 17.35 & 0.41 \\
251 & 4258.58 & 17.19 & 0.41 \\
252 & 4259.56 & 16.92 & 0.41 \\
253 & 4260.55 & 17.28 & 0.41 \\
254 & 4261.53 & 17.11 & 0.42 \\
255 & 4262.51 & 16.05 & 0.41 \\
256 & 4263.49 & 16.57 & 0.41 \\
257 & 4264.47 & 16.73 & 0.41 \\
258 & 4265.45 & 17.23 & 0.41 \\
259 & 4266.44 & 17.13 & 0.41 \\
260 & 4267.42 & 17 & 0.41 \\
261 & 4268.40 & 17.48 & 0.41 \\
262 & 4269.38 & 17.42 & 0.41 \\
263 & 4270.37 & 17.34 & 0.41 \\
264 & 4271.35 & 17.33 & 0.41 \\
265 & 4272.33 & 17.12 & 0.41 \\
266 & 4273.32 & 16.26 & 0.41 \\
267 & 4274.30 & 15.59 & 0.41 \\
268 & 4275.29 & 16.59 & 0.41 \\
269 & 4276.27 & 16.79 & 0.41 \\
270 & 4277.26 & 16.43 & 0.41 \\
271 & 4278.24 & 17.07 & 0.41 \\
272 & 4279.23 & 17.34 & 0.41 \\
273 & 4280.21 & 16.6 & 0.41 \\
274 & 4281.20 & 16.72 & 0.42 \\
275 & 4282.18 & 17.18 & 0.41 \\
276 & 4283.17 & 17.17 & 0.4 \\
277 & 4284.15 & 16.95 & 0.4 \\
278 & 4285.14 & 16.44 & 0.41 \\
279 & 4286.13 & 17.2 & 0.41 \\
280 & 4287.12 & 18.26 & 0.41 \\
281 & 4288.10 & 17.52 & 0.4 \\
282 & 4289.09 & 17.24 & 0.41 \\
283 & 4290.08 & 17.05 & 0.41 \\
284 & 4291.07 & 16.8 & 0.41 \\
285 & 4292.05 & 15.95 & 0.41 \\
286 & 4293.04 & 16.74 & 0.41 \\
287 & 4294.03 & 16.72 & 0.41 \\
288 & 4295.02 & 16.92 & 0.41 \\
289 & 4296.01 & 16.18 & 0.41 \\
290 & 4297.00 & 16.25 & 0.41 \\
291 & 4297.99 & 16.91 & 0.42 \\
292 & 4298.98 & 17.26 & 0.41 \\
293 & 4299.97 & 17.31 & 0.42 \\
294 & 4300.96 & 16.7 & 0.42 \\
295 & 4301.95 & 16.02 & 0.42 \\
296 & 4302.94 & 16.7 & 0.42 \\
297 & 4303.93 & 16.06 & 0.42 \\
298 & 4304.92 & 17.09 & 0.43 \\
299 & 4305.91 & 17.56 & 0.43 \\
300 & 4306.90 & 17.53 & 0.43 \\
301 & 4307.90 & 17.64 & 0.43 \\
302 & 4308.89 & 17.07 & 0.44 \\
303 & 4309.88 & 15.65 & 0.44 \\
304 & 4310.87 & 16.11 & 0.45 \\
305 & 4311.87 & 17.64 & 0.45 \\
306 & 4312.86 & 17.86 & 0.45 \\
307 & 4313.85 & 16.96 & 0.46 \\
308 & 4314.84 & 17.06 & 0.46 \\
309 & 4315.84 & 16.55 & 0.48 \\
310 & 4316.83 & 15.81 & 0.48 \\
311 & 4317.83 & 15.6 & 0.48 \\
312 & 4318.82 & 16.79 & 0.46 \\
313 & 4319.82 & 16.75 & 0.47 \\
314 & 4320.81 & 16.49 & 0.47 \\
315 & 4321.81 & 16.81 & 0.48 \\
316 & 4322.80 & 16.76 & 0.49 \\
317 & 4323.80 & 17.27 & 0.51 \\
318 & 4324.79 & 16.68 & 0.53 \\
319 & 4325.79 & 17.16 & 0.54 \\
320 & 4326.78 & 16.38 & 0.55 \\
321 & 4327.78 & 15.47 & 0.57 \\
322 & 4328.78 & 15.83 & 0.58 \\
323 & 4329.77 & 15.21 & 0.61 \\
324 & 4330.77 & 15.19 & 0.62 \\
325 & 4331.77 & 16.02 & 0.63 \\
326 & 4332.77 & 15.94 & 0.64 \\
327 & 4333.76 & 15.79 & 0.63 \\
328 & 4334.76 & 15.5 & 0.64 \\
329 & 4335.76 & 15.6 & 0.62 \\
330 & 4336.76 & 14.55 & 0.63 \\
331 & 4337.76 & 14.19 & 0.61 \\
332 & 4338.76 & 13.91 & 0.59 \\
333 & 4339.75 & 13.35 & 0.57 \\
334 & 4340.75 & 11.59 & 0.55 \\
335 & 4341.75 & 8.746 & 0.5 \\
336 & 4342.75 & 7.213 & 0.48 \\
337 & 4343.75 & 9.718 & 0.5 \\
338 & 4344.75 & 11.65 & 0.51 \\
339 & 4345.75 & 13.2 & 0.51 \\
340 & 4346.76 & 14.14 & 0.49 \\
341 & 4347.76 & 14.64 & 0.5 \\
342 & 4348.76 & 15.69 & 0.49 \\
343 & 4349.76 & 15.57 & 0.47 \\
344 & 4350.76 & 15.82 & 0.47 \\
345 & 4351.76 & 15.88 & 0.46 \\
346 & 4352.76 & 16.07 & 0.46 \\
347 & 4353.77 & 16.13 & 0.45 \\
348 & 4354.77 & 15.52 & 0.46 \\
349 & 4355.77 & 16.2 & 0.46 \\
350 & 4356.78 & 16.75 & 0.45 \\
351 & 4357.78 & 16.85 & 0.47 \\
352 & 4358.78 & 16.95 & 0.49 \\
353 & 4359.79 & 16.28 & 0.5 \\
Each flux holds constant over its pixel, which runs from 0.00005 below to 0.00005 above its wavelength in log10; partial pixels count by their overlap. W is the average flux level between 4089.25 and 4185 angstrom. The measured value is 16.6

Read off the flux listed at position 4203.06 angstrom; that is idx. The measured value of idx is 17.4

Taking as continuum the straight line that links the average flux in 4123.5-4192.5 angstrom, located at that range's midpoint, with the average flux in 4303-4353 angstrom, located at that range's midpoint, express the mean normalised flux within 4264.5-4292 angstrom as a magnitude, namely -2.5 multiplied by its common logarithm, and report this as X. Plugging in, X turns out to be -0.068 mag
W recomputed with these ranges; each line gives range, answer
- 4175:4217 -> 17.3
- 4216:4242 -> 17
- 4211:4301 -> 16.9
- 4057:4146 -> 16.4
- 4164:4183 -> 17.4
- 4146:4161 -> 17.3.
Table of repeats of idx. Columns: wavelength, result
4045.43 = 17.68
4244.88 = 16.86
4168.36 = 17.42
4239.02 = 16.69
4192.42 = 17.08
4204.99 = 17.13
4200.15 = 17.3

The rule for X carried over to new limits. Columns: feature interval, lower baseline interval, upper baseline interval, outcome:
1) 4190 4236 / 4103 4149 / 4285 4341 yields -0.06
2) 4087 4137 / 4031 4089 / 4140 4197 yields 0.10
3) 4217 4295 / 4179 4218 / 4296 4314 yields 0.01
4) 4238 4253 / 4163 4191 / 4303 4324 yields 0.02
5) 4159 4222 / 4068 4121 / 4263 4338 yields -0.07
